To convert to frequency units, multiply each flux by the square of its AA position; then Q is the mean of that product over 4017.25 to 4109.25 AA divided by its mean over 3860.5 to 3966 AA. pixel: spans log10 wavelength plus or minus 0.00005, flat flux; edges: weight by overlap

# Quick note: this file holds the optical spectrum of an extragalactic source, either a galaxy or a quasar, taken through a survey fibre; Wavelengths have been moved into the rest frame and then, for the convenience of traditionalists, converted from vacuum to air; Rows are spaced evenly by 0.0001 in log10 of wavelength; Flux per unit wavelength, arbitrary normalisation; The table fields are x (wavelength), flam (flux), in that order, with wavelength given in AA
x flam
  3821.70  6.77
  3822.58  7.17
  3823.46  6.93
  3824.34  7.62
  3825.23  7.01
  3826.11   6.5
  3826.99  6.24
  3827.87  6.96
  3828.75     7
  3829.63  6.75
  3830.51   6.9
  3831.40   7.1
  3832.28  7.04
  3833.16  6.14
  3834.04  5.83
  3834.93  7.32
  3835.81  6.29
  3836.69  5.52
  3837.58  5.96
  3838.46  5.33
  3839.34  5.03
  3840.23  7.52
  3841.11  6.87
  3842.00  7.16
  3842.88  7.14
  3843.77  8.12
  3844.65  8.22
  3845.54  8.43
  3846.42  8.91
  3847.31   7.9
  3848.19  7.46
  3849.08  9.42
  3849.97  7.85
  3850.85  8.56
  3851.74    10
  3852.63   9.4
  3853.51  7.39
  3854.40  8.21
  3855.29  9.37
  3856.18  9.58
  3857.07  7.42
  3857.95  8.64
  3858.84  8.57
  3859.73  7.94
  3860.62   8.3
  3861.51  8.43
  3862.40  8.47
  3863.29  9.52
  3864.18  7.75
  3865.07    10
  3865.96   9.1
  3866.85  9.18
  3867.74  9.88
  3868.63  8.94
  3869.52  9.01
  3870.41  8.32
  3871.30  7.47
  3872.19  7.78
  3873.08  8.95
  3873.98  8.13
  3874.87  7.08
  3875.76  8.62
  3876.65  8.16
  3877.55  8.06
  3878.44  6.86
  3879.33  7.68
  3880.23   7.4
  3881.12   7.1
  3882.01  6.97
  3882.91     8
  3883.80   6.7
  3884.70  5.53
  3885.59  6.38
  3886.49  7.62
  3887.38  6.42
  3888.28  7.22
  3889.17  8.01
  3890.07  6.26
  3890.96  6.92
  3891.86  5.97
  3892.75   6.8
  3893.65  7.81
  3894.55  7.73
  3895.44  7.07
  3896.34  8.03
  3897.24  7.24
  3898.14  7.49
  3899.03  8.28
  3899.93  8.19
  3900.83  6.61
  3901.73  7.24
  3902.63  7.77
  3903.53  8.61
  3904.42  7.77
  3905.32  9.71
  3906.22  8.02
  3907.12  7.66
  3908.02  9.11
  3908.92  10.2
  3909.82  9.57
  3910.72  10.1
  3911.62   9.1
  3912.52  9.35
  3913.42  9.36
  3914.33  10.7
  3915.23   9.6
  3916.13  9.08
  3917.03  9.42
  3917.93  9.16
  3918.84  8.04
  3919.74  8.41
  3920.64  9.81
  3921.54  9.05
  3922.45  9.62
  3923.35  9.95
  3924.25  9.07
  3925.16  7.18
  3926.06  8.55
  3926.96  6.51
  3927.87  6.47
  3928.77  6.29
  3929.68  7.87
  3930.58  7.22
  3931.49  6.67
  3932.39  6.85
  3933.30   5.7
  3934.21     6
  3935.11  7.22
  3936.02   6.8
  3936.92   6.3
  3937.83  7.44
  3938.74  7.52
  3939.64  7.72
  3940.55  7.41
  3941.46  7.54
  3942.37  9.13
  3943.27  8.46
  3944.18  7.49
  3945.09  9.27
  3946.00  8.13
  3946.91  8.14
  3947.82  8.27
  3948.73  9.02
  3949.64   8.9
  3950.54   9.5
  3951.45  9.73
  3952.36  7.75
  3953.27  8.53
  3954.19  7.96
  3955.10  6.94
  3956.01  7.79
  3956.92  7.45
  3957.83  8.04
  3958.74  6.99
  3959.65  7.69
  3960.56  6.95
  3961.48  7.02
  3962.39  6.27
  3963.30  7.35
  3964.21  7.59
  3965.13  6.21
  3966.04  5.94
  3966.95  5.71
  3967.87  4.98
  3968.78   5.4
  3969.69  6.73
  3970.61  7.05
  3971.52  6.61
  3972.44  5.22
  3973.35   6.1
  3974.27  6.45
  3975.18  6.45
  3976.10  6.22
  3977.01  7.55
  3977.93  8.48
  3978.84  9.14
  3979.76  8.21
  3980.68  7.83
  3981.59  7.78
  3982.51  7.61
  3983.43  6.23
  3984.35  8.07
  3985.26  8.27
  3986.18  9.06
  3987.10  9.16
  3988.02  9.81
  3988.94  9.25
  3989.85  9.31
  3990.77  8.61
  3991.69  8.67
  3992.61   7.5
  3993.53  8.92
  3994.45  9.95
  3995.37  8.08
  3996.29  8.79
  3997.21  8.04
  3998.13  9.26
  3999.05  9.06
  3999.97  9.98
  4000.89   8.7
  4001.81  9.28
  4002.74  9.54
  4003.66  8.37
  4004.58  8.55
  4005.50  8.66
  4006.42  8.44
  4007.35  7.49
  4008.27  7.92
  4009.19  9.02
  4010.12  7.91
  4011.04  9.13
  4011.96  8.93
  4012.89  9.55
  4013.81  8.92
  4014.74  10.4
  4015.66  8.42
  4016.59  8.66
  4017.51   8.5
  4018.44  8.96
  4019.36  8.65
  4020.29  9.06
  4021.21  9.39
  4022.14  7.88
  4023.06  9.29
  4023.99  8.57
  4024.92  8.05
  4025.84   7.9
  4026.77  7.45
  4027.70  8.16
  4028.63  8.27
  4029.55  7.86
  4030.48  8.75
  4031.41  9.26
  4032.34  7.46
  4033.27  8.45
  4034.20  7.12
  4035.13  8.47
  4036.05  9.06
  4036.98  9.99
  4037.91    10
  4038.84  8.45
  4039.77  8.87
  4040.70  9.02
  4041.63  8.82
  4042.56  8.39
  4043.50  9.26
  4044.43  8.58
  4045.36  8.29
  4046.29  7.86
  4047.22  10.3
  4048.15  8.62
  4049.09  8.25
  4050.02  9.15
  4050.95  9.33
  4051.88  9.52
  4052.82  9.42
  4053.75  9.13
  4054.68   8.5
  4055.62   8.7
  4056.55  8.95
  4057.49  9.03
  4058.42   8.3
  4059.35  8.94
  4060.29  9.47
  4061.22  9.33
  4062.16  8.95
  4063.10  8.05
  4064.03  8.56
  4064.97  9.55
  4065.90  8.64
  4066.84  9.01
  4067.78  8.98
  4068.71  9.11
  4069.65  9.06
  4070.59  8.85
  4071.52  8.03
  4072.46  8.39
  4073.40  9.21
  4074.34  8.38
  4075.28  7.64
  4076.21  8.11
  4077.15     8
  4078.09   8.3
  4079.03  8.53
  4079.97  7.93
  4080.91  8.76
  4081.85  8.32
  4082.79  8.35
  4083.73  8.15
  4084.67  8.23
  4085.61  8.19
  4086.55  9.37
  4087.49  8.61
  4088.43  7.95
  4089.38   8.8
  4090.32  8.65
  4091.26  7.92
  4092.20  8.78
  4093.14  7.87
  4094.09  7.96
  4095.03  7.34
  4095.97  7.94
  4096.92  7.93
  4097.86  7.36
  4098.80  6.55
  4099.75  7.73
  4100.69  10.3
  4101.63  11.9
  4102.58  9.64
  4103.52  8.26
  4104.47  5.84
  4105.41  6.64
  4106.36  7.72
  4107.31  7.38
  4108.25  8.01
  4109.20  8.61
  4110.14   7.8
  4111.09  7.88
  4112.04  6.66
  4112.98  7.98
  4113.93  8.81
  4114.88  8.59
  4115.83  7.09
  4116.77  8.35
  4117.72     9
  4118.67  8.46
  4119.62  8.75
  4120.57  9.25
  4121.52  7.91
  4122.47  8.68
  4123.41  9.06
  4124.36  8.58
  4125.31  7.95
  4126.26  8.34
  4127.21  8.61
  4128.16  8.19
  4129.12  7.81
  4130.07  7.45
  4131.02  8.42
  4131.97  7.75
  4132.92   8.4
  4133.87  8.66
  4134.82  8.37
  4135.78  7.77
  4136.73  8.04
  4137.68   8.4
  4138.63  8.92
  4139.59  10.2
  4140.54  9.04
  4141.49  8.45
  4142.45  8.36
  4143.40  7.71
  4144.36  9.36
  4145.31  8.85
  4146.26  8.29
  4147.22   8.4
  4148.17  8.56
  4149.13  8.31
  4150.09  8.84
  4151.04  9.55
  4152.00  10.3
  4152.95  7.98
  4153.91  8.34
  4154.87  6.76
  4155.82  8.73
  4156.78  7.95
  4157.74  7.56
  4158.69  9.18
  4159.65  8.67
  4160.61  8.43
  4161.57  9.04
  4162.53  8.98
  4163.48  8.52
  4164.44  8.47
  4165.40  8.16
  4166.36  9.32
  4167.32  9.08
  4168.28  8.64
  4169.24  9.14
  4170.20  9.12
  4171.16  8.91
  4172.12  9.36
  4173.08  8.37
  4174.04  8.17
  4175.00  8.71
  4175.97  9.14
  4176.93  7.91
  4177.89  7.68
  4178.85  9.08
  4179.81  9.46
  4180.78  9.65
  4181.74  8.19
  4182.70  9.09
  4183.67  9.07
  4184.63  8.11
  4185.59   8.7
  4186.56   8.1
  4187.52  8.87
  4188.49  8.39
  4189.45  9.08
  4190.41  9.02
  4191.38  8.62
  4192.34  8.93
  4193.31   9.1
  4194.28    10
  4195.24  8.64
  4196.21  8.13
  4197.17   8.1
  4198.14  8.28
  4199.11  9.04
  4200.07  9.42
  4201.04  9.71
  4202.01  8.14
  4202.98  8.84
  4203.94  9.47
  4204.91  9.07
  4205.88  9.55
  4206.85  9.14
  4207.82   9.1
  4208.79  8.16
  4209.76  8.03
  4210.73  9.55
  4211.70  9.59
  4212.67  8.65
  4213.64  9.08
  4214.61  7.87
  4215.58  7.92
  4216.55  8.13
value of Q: 1.2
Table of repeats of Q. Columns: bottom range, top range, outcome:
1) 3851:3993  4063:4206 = 1.20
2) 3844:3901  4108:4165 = 1.20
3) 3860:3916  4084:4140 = 1.14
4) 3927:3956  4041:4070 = 1.23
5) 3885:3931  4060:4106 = 1.13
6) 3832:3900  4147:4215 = 1.32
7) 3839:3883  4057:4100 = 1.14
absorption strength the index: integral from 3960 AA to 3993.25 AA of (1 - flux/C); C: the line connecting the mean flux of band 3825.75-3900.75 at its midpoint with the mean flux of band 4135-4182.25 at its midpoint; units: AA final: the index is 2.78 AA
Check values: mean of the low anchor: 7.65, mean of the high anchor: 8.65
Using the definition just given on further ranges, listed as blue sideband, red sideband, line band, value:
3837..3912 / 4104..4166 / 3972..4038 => -2.3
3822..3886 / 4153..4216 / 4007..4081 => -3.6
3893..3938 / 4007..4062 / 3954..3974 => 4.0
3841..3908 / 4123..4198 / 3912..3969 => 2.0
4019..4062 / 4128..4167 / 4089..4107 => 1.0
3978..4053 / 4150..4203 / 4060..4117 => 2.4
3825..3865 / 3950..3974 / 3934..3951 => -1.9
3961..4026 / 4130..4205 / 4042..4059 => -1.2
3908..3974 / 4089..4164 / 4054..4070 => -1.4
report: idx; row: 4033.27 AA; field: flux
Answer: 8.45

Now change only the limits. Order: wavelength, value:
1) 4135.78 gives 7.77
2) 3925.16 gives 7.18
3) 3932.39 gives 6.85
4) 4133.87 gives 8.66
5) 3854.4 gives 8.21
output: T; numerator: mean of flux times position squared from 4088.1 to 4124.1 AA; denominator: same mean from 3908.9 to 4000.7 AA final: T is 1.11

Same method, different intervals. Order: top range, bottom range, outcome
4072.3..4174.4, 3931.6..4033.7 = 1.12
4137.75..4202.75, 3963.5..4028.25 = 1.17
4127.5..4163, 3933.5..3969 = 1.25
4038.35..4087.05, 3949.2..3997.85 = 1.19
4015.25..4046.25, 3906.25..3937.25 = 1.09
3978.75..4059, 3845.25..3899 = 1.17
